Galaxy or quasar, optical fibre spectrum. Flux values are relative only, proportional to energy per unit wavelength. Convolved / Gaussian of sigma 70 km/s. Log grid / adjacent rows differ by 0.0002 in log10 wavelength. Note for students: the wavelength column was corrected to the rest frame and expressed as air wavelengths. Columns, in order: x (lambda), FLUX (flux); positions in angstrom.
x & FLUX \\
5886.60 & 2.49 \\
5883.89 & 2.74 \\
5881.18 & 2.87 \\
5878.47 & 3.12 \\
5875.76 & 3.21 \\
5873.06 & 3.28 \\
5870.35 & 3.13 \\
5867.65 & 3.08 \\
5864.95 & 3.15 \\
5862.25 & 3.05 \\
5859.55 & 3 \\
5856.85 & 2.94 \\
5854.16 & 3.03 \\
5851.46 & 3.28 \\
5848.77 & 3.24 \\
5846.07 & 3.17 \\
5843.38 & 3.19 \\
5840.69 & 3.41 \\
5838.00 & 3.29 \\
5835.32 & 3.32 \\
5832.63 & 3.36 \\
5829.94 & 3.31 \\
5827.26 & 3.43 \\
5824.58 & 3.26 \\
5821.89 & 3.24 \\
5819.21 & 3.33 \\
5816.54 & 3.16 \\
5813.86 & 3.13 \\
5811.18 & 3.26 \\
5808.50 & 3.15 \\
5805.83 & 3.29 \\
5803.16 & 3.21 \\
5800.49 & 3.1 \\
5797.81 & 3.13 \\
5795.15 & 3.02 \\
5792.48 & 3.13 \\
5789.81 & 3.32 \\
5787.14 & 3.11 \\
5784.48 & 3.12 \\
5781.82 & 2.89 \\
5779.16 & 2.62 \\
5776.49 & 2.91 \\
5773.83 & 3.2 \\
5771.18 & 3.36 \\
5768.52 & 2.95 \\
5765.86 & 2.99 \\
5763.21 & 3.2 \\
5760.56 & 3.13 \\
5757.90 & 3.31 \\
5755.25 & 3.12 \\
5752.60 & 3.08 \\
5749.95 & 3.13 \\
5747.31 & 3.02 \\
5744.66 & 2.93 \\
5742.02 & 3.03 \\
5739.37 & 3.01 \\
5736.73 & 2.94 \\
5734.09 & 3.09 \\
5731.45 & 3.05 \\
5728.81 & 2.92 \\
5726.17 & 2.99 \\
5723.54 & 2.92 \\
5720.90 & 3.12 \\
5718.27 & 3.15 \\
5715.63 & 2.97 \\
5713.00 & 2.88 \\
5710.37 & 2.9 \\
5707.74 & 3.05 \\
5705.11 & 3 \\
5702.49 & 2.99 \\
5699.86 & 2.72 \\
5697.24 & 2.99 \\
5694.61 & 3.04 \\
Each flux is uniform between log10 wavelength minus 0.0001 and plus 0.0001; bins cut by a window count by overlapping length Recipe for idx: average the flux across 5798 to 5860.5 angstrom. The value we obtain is 3.22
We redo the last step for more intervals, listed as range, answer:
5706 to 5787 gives 3.03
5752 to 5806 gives 3.1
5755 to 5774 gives 3.16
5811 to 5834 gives 3.28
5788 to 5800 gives 3.14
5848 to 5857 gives 3.14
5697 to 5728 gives 2.97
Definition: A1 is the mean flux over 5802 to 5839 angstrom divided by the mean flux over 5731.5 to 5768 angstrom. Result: 1.1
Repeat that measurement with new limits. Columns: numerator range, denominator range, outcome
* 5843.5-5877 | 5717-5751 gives 1.04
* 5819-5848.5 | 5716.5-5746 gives 1.09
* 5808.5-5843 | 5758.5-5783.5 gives 1.08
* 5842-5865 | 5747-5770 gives 1.00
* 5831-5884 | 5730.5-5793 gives 1.03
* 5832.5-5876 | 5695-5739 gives 1.07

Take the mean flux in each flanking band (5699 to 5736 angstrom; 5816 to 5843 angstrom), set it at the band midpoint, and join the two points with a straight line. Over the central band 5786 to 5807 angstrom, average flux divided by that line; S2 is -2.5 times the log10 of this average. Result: 0.02 mag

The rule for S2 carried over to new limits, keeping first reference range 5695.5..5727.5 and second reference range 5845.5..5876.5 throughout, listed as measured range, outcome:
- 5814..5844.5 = -0.068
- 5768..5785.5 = 0.012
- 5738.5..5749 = 0.002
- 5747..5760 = -0.044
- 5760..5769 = -0.017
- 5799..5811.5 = -0.043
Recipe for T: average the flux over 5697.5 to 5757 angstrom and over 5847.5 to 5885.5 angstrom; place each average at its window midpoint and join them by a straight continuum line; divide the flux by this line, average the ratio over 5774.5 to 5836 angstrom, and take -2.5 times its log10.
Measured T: -0.04 mag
